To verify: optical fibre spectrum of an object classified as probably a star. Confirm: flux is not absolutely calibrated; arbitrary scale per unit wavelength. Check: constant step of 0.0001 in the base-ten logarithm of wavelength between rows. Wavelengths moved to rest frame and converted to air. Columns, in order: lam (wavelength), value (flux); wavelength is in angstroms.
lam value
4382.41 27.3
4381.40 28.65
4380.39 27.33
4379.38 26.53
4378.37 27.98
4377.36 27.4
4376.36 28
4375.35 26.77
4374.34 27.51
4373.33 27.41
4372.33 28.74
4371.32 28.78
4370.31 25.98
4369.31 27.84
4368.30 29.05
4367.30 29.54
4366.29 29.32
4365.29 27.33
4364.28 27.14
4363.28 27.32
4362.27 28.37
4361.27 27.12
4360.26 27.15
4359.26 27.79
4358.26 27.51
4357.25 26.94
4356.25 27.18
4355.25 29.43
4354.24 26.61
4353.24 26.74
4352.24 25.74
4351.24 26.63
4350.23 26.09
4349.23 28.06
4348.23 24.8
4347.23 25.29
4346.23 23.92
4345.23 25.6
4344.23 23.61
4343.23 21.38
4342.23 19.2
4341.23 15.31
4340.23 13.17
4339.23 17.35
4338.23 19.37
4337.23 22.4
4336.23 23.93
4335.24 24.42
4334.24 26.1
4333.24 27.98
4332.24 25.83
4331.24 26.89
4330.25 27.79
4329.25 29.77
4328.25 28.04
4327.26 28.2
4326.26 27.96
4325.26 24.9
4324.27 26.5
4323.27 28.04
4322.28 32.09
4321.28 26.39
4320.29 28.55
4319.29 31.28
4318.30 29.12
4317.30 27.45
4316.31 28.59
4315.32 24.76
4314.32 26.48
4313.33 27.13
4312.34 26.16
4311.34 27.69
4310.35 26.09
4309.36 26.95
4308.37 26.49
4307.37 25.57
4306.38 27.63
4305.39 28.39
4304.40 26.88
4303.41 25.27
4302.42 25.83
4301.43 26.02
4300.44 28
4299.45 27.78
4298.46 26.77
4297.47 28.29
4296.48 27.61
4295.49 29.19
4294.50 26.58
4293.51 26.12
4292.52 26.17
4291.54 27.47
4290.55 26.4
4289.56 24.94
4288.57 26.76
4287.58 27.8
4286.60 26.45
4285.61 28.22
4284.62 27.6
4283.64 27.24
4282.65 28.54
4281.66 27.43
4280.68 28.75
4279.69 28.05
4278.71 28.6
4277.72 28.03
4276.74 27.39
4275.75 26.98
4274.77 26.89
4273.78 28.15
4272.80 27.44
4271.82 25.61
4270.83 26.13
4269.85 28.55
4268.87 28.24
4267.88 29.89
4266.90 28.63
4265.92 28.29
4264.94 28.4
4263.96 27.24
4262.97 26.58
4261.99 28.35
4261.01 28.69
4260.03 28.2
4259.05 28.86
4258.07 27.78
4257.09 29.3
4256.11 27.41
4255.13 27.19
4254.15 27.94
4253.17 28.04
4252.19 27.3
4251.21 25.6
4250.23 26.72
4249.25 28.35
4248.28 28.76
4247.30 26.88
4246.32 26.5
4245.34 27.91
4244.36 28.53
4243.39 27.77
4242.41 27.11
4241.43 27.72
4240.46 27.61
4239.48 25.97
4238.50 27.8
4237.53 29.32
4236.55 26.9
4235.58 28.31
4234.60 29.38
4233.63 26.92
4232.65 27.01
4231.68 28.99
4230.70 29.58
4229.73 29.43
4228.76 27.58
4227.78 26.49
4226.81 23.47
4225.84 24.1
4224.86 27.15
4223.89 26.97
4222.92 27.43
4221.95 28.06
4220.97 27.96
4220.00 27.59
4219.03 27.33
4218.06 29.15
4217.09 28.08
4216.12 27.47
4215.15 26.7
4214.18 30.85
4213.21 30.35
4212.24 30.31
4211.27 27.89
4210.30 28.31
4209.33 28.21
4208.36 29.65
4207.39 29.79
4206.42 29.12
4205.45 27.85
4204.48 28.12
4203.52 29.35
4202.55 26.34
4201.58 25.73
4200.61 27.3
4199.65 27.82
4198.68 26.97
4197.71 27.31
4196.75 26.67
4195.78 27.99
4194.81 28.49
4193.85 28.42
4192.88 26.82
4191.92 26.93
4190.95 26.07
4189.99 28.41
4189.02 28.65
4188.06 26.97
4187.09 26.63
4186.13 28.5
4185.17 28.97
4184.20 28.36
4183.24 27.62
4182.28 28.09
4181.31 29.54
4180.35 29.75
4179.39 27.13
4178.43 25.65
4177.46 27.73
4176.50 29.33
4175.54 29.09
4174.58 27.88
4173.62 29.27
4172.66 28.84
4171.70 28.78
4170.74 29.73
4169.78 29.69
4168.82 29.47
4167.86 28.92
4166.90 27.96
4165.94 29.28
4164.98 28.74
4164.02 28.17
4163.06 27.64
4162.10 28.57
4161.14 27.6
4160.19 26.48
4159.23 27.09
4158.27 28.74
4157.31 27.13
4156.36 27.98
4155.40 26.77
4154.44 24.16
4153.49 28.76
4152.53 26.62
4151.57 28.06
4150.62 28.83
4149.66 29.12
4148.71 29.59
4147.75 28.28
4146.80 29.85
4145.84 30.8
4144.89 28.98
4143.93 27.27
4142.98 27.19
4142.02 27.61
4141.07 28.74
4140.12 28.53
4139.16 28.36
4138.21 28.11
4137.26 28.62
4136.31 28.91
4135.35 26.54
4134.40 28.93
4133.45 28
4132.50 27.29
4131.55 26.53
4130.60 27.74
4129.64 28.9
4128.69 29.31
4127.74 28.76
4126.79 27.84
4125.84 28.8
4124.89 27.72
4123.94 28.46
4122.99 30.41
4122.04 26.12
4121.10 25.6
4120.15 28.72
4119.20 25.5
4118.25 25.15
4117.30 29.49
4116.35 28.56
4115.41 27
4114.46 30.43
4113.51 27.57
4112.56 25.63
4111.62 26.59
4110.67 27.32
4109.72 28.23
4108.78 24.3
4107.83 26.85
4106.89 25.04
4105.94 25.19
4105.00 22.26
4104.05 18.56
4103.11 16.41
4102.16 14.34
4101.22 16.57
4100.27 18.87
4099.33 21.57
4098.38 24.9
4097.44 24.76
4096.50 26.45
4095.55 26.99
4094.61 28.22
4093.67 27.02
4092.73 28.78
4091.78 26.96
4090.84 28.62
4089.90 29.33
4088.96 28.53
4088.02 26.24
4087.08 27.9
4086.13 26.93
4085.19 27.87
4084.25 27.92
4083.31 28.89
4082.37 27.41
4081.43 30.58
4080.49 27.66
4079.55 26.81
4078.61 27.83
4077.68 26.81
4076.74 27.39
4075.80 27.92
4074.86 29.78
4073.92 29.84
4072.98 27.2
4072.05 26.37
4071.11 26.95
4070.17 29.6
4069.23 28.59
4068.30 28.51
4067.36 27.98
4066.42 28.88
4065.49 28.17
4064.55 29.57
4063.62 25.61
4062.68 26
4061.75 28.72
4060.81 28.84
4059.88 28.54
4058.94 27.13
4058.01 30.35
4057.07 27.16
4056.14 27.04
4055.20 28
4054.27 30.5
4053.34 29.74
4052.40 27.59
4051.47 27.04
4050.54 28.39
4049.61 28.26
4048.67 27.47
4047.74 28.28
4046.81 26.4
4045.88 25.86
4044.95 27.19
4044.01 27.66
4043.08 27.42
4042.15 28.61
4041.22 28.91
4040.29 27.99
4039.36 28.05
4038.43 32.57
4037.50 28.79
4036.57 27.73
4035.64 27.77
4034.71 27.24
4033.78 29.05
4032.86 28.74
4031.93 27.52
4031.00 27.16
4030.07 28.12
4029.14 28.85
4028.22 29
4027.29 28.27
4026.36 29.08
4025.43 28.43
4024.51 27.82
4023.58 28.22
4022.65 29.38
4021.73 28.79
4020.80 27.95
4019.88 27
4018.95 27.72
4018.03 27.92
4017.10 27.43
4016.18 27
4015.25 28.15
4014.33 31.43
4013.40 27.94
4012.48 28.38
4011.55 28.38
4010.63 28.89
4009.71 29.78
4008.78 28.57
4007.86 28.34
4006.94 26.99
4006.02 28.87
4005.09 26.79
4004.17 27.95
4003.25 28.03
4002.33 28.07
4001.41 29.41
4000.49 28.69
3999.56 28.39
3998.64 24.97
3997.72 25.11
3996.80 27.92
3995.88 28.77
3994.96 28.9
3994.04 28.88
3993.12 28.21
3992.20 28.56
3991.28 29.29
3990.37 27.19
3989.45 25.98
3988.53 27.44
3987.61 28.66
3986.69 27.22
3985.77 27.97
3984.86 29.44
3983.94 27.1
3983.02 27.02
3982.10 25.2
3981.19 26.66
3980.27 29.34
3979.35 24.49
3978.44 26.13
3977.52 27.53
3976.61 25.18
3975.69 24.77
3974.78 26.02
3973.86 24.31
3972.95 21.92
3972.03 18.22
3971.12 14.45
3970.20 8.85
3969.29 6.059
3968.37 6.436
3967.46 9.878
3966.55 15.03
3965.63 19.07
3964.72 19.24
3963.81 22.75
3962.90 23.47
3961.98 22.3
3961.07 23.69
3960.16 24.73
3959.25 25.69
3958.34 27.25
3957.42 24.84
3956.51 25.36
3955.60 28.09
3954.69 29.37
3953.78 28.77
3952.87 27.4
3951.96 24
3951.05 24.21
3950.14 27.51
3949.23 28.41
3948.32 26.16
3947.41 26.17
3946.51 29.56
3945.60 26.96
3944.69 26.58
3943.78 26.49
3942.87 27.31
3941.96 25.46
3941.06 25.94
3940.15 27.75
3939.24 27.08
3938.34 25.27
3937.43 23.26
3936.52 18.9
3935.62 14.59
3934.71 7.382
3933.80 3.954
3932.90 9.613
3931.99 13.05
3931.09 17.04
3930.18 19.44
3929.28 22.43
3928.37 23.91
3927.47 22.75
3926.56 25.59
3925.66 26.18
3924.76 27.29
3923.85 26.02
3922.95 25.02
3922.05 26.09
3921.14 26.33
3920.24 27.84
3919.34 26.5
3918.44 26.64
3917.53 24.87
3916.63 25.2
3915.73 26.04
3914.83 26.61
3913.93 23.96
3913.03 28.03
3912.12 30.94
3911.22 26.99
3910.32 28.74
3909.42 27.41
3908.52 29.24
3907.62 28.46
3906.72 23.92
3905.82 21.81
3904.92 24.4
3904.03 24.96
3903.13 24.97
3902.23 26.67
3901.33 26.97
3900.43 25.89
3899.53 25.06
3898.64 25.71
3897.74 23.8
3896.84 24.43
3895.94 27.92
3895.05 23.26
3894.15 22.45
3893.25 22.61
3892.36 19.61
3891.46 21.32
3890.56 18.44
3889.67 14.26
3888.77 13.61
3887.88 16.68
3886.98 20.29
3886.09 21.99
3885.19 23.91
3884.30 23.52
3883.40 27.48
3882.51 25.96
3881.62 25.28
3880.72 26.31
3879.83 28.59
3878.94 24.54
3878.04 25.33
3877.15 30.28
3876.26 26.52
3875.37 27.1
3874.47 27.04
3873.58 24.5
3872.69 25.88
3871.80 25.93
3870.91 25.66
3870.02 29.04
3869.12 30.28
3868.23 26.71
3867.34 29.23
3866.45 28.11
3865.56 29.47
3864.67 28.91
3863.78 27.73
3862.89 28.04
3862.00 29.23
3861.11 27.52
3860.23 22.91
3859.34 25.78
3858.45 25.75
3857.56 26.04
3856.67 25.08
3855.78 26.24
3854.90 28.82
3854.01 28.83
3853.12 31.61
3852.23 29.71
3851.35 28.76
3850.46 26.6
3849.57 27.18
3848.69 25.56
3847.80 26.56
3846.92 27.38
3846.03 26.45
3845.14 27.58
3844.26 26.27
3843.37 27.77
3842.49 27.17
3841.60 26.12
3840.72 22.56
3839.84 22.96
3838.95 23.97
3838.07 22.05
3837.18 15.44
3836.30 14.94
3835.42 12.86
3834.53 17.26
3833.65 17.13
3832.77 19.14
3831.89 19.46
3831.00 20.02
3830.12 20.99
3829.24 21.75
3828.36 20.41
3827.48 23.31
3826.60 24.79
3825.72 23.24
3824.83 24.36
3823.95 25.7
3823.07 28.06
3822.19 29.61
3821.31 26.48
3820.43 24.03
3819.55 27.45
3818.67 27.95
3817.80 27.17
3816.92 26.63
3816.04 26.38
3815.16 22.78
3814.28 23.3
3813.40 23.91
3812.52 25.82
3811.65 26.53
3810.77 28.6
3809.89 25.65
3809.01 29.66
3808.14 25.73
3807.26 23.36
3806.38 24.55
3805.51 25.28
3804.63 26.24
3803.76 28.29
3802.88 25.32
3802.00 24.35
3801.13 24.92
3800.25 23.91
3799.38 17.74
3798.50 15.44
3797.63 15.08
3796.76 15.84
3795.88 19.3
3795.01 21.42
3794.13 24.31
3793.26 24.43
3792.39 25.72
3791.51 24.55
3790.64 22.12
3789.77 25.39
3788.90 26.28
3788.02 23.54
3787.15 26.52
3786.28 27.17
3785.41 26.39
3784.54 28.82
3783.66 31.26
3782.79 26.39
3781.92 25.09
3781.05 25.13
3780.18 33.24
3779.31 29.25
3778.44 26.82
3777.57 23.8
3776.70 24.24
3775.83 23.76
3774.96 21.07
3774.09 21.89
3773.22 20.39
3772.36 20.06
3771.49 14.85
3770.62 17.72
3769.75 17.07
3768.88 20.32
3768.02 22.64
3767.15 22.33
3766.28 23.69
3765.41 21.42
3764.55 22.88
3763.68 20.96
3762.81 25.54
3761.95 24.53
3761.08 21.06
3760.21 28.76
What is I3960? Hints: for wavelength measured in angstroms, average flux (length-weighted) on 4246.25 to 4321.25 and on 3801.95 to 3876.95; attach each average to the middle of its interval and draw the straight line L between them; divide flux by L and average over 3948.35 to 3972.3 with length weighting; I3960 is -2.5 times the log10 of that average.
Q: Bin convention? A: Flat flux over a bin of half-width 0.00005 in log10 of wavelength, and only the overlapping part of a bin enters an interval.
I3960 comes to 0.21 mag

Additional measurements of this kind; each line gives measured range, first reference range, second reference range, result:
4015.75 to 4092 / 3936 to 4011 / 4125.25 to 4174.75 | -0.06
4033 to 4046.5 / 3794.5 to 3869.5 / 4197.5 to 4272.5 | -0.08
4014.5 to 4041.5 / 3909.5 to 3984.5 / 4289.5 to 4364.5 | -0.18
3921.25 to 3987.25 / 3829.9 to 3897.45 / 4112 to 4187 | 0.12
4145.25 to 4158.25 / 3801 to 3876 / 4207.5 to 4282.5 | -0.04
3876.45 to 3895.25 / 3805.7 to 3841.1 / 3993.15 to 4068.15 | 0.10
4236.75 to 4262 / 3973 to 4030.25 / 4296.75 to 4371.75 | -0.04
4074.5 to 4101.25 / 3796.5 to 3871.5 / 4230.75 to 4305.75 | -0.02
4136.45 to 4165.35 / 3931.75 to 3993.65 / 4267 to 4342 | -0.12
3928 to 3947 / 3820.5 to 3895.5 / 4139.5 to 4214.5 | 0.21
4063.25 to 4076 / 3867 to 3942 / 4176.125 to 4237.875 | -0.08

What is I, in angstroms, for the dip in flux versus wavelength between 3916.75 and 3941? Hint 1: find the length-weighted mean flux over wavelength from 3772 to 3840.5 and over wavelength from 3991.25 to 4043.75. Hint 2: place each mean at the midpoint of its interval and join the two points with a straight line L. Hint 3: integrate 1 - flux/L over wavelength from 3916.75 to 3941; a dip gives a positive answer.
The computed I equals 4.2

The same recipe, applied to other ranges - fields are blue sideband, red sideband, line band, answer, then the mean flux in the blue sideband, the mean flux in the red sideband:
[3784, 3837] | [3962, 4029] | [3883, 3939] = 3.9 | 23.6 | 25.7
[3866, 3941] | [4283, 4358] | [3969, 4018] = -3.8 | 24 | 26.2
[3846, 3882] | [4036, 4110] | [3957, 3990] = 5.4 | 27.2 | 27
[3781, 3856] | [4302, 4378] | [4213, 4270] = -4.0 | 24.4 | 26.3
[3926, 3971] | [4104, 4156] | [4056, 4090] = -3.0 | 21.7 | 27.6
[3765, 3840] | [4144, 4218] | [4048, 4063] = -0.9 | 23.4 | 28.2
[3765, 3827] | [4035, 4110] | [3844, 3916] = -2.0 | 24.3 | 27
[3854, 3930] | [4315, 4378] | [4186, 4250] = -4.2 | 25.5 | 26.3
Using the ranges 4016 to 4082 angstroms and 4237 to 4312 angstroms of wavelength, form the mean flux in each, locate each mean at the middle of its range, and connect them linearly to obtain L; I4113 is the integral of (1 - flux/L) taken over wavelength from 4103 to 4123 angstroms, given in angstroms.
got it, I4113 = 1.4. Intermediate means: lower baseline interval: 28.1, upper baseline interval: 27.5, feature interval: 26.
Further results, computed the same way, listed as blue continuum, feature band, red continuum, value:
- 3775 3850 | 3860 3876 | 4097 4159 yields -1.81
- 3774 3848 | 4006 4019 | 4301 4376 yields -1.79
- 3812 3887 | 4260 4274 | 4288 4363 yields -0.98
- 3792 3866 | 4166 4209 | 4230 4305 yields -1.78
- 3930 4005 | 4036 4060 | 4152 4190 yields -2.47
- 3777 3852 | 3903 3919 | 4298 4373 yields -1.04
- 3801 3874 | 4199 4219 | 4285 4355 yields -1.93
